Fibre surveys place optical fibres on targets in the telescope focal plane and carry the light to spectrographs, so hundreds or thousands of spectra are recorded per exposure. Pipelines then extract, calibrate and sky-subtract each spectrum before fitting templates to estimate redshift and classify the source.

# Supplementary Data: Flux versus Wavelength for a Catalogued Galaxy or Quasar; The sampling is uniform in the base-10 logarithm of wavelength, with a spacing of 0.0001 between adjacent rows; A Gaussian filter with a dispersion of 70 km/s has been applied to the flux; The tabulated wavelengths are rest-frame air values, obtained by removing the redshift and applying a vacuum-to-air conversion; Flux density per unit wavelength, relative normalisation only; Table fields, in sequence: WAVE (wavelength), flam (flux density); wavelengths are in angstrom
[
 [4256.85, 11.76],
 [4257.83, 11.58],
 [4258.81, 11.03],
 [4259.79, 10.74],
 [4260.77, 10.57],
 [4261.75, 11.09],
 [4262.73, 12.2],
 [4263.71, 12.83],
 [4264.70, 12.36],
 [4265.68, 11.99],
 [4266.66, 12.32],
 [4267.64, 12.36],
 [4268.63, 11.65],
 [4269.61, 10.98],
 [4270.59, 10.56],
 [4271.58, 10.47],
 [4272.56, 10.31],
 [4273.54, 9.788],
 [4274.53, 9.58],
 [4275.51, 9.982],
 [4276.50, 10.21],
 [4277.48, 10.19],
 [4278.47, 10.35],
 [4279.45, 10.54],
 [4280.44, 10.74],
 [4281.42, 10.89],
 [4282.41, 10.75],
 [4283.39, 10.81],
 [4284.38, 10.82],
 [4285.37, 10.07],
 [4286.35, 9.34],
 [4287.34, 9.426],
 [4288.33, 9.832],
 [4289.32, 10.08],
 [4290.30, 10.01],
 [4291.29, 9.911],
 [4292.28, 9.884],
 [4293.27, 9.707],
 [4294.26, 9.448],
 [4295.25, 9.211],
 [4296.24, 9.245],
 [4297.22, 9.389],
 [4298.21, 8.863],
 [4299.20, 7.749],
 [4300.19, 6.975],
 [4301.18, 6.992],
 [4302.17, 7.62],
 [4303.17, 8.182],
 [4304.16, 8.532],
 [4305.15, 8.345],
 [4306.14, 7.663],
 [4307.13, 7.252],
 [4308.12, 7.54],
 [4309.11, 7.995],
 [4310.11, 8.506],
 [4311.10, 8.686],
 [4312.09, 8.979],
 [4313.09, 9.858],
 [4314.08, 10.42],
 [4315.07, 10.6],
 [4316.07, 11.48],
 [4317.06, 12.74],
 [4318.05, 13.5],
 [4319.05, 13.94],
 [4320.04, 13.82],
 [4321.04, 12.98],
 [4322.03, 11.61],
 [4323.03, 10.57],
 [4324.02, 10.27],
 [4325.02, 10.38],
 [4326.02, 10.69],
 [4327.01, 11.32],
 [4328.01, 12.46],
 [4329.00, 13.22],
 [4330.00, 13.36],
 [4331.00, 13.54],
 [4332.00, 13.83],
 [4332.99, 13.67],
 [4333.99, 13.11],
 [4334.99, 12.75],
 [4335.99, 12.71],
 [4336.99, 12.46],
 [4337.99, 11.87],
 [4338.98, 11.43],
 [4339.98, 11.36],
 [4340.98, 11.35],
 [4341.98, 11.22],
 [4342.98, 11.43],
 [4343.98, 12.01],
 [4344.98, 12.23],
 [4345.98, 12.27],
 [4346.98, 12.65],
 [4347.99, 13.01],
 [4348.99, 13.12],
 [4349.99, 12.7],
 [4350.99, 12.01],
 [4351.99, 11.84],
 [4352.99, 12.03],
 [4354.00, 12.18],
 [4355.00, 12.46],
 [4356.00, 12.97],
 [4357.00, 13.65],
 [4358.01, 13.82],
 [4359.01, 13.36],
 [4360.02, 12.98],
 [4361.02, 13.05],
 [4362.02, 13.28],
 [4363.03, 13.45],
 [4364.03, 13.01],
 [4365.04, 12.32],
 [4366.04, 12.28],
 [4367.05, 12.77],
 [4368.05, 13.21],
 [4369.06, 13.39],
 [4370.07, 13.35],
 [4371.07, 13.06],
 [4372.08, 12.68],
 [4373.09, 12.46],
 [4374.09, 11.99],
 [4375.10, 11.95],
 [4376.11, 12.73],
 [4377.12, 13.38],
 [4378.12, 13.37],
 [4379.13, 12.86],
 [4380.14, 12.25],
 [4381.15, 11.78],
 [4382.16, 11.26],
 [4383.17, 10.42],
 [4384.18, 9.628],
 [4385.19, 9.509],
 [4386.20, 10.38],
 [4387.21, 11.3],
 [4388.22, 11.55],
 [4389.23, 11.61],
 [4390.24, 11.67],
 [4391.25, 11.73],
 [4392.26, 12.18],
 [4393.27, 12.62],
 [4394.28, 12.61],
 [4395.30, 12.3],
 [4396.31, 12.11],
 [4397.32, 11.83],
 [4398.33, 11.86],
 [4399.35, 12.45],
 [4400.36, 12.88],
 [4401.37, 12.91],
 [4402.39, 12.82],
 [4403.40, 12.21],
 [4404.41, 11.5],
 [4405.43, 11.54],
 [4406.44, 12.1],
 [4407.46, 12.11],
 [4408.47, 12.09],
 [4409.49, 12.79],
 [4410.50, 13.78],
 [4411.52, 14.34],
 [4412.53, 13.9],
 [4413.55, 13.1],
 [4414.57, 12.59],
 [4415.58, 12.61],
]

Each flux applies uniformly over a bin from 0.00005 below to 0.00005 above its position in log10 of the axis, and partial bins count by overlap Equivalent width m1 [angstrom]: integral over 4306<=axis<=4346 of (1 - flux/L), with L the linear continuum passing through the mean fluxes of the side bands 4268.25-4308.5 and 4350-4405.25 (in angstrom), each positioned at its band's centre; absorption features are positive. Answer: -2.6 angstrom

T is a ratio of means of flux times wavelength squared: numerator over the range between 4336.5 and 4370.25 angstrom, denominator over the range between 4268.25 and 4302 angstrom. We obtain 1.32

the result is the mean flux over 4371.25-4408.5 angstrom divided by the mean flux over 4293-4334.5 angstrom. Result 1.16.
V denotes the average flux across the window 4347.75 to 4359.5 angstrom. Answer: 12.8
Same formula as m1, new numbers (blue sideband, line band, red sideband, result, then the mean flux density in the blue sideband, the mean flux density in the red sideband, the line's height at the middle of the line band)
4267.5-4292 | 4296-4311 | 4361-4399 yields 3.8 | 10.4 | 12.2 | 10.8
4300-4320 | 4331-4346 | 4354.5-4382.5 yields -1.7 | 9.43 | 12.8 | 11.1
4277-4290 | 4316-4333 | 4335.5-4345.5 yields -1.5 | 10.3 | 11.8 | 11.4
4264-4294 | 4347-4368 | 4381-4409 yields -2.7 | 10.5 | 11.7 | 11.4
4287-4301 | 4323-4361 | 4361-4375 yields -2.6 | 9.21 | 12.8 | 11.6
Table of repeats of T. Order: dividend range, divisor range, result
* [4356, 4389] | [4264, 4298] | 1.24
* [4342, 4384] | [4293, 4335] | 1.24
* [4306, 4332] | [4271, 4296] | 1.11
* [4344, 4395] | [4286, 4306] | 1.44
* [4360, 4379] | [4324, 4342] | 1.07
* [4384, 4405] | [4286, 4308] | 1.41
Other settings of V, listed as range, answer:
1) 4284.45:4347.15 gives 10.6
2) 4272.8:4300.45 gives 9.81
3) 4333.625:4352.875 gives 12.2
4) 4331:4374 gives 12.6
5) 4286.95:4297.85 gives 9.64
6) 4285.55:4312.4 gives 8.73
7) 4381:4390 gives 10.8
